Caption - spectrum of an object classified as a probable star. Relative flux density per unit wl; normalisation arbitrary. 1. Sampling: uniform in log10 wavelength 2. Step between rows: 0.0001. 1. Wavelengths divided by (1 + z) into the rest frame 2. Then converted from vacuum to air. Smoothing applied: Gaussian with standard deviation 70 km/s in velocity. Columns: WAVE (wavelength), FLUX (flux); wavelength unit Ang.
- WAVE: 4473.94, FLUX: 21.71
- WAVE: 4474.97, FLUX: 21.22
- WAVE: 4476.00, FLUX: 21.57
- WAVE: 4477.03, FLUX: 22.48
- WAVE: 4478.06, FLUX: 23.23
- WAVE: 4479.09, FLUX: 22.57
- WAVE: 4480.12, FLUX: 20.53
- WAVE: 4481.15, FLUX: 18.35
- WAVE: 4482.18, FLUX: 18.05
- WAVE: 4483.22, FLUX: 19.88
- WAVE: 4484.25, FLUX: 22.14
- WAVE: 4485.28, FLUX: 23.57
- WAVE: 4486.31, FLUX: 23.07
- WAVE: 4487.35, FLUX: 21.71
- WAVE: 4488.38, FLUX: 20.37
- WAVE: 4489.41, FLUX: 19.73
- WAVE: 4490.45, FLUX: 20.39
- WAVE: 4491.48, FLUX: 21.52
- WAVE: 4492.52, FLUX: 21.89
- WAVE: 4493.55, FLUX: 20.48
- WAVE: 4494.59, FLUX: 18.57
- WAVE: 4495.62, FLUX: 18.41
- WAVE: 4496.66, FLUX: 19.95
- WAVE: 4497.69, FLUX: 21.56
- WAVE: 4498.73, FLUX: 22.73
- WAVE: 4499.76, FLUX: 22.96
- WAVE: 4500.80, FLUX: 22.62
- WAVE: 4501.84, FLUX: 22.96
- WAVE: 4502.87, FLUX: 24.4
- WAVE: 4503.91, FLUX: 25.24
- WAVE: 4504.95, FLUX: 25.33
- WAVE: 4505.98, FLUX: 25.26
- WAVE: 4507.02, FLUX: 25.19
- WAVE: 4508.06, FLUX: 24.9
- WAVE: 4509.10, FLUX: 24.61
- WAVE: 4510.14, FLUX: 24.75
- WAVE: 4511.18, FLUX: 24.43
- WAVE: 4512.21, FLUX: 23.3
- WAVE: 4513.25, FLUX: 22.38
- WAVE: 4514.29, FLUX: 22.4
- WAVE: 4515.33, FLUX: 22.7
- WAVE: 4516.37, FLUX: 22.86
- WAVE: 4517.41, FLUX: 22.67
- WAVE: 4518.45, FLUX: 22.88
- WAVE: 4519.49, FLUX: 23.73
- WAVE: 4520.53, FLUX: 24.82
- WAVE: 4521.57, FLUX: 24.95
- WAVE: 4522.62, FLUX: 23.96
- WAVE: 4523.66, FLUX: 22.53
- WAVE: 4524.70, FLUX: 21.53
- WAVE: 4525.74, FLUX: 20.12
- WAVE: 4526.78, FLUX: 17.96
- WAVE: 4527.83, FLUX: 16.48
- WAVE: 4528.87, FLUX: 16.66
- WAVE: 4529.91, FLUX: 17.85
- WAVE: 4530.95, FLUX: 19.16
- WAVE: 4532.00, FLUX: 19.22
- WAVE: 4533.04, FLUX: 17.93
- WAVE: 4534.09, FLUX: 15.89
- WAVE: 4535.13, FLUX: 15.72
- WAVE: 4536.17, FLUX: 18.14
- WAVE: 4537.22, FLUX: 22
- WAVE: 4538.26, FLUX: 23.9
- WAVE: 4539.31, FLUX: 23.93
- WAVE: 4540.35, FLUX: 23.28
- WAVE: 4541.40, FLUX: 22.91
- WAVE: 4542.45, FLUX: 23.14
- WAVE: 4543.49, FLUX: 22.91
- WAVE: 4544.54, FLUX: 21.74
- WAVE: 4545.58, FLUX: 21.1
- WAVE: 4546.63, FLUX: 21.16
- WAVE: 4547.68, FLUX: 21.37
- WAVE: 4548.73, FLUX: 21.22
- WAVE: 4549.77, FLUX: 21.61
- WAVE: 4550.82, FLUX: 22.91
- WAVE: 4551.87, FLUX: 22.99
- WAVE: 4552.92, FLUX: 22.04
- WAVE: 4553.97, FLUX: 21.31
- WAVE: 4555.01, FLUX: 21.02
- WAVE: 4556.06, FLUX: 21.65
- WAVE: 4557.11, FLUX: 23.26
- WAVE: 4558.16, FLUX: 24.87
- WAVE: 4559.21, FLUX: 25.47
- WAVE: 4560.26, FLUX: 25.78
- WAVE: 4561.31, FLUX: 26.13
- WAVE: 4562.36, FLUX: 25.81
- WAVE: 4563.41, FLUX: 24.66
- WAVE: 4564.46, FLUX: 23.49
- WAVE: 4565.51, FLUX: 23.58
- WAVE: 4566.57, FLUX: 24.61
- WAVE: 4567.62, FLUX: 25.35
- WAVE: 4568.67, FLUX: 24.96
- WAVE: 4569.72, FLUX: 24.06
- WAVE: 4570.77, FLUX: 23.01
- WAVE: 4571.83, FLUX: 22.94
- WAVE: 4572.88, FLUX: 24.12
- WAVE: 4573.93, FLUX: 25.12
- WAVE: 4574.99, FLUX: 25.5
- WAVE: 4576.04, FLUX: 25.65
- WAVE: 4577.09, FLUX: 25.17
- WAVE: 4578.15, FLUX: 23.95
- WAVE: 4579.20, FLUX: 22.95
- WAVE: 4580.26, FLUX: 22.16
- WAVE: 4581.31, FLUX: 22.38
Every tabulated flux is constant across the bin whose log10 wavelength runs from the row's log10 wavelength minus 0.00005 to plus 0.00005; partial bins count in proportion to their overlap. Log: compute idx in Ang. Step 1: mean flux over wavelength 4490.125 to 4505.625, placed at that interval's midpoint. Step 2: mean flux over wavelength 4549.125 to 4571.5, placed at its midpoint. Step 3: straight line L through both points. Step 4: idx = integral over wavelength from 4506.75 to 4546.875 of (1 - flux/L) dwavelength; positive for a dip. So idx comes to 2.0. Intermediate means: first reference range 22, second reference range 23.7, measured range 21.7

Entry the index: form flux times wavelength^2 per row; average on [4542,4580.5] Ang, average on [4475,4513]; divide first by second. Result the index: 1.09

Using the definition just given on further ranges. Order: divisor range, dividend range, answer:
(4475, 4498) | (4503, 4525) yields 1.15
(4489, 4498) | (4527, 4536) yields 0.87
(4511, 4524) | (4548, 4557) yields 0.95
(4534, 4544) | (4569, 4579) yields 1.15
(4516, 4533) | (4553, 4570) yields 1.17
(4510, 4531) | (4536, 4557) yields 1.02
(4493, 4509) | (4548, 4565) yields 1.05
